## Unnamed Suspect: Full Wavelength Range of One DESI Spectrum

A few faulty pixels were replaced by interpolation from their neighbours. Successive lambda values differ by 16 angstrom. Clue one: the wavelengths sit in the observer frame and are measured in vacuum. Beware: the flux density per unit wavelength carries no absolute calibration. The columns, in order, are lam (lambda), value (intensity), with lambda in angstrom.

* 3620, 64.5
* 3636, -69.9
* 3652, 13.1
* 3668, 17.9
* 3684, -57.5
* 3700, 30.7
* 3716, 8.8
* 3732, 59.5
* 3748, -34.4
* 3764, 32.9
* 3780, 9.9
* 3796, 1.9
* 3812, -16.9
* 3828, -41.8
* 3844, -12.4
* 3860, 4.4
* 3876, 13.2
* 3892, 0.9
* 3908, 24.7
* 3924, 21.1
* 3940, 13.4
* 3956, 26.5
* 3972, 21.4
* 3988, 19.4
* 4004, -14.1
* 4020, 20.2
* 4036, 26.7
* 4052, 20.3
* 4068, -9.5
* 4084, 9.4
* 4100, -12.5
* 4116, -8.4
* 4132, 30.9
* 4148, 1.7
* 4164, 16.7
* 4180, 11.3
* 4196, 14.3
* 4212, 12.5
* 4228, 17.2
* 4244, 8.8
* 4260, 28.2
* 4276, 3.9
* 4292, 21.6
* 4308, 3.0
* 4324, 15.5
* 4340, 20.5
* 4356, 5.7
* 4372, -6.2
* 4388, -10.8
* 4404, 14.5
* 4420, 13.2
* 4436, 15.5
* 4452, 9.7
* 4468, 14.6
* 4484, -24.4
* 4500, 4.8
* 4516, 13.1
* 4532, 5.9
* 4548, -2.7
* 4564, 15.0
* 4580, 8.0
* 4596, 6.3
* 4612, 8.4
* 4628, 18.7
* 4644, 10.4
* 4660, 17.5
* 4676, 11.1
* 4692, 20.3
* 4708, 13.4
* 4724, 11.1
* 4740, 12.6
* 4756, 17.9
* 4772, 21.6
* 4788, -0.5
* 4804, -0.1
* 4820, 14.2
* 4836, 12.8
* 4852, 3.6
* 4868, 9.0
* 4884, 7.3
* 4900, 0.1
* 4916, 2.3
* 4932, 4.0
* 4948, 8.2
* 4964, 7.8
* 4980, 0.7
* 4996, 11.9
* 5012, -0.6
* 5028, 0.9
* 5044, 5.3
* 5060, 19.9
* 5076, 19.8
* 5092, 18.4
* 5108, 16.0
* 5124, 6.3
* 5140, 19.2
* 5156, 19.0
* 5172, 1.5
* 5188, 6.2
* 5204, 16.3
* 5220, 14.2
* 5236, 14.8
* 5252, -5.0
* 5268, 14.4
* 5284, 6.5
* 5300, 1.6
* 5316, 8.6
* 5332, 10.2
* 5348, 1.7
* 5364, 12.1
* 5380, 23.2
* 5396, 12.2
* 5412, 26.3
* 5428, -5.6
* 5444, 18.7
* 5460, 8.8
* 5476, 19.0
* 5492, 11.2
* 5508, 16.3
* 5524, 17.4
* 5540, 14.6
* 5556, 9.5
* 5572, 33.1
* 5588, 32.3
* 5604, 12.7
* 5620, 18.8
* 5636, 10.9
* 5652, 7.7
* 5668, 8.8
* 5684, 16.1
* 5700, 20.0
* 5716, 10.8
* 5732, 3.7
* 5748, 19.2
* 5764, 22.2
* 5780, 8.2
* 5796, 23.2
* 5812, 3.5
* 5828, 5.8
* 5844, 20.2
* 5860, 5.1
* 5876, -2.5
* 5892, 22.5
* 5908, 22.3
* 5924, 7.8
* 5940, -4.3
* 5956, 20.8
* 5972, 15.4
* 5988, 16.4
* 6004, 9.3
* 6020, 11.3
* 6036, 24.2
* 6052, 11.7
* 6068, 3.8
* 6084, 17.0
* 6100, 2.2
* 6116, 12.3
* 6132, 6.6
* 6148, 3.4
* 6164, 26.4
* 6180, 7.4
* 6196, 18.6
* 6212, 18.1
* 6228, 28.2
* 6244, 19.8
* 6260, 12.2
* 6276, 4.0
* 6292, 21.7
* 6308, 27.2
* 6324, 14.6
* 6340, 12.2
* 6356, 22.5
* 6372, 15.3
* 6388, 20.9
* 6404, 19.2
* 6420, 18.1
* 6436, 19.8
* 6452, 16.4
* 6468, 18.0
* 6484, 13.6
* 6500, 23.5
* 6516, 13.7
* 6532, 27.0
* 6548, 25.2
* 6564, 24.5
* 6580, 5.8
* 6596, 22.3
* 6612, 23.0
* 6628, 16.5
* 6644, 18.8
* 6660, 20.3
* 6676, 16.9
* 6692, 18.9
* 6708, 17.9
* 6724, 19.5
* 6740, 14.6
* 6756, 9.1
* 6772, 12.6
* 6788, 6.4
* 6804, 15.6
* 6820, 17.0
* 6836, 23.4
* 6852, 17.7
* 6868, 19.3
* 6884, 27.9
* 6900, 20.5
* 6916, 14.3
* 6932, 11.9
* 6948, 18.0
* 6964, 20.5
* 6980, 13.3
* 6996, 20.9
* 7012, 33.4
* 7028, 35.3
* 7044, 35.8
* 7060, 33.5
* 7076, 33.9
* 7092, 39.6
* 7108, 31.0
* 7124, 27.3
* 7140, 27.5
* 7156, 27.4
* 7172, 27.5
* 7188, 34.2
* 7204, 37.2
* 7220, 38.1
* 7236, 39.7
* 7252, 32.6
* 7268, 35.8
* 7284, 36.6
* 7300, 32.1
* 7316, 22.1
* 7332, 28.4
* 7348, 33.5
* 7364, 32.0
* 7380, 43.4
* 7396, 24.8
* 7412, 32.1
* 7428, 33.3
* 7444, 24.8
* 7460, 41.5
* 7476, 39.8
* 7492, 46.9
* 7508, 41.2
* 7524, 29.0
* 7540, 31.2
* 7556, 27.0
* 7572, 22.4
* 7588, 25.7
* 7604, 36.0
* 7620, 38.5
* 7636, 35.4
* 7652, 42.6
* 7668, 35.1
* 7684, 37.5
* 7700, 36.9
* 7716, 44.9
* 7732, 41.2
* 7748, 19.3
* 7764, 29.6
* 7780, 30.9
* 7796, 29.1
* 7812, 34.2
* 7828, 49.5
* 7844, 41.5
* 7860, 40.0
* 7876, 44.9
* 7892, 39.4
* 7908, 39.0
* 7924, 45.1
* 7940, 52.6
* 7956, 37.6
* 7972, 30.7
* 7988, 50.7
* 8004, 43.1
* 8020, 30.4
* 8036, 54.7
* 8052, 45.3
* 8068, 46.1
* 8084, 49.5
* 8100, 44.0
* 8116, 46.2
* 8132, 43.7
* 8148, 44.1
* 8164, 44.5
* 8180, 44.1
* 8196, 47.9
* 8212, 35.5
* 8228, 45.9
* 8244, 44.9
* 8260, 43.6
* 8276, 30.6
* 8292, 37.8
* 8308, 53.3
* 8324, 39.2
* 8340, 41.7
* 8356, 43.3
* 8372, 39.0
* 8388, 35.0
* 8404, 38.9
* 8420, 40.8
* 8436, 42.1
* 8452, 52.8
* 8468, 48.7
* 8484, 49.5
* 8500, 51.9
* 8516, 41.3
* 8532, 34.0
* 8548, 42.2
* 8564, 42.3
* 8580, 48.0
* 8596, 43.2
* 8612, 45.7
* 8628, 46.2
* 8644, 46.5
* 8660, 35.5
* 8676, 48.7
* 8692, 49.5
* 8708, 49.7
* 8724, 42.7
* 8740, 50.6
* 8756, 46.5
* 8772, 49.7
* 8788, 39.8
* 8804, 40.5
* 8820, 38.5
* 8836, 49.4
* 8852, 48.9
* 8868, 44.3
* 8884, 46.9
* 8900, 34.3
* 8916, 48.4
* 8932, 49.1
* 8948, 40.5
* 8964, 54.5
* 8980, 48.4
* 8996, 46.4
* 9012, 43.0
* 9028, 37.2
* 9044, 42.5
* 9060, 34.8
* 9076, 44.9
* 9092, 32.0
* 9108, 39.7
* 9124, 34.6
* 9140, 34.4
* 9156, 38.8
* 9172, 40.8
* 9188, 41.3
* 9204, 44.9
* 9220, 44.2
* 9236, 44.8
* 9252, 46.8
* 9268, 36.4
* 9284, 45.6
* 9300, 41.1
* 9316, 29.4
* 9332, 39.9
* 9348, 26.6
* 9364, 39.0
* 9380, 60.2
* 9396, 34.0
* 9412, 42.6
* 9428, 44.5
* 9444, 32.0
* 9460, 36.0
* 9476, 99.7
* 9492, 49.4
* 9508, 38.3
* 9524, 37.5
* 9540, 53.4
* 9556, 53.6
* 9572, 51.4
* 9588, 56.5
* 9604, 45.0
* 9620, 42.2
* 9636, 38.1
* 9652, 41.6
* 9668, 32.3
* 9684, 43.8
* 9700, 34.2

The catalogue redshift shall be 0.759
